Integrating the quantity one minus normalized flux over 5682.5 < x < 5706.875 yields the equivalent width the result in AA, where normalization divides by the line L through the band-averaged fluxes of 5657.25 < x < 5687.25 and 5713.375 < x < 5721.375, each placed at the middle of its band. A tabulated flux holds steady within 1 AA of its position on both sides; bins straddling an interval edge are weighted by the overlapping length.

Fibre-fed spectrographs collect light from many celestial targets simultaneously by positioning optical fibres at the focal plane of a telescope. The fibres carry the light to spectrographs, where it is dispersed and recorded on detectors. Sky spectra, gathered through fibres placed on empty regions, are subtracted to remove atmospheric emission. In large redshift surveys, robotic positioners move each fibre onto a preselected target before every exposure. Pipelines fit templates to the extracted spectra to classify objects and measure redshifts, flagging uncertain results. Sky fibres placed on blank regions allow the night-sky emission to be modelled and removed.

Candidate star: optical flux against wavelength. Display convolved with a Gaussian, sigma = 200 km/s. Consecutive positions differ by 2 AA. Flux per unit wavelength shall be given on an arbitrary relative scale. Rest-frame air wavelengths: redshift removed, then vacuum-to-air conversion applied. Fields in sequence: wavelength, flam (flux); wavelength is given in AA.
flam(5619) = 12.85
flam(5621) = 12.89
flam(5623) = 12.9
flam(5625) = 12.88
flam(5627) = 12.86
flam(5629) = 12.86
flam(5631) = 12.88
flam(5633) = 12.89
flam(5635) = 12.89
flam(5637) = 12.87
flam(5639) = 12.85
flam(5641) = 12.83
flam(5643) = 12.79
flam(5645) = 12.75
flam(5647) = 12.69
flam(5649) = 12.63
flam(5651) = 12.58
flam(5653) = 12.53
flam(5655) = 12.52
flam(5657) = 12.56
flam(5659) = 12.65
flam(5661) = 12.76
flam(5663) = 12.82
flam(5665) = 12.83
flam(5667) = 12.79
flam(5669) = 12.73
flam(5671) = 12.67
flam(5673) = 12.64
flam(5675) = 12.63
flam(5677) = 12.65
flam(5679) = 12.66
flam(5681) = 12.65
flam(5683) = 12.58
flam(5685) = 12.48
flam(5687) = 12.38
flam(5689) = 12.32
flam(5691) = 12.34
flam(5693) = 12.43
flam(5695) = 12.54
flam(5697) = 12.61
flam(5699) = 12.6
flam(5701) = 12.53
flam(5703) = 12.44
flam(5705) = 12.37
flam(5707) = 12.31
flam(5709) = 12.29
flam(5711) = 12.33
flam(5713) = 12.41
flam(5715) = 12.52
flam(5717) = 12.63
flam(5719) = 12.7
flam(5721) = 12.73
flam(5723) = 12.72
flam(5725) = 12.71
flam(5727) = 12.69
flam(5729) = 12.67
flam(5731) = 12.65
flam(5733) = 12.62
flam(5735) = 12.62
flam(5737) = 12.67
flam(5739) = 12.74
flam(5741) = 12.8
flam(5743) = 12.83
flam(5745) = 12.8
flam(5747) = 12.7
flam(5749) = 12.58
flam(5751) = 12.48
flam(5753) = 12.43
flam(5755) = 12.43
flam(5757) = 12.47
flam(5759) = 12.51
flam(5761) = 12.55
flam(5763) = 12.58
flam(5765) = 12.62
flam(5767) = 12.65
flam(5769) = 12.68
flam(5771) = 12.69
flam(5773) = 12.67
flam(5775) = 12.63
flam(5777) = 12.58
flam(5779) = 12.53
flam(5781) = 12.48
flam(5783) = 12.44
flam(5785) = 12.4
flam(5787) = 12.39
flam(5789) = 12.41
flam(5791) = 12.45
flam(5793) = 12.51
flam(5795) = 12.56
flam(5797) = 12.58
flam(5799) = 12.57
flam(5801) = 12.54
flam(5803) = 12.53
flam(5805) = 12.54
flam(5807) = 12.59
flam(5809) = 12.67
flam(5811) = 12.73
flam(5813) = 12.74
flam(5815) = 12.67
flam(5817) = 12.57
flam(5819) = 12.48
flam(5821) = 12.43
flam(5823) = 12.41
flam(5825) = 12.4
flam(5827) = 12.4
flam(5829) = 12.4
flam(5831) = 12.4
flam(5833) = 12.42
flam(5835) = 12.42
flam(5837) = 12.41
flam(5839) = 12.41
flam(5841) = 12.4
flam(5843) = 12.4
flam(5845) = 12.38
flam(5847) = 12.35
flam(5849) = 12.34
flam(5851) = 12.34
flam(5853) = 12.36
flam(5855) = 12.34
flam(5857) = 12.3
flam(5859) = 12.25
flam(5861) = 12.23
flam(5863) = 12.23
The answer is 0.4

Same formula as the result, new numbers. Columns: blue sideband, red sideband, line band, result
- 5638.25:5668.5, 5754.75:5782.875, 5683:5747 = 0.4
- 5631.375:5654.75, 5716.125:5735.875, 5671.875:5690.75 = 0.3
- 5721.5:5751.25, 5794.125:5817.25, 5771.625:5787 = 0.1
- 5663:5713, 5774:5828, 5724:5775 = -0.4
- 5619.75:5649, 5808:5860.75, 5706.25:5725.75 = 0.2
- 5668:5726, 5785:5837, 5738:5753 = -0.2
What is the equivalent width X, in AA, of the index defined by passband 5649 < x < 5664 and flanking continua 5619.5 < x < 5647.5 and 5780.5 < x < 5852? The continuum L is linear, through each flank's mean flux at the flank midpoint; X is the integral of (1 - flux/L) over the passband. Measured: 0.2 AA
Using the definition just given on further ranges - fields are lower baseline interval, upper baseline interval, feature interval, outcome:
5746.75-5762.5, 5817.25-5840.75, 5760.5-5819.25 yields -0.5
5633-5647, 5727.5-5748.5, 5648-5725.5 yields 1.2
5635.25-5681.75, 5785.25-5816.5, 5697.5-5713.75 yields 0.3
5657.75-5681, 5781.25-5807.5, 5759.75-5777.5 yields -0.1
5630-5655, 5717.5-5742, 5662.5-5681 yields 0.0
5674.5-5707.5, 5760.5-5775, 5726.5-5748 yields -0.2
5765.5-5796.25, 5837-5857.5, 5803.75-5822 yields -0.2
